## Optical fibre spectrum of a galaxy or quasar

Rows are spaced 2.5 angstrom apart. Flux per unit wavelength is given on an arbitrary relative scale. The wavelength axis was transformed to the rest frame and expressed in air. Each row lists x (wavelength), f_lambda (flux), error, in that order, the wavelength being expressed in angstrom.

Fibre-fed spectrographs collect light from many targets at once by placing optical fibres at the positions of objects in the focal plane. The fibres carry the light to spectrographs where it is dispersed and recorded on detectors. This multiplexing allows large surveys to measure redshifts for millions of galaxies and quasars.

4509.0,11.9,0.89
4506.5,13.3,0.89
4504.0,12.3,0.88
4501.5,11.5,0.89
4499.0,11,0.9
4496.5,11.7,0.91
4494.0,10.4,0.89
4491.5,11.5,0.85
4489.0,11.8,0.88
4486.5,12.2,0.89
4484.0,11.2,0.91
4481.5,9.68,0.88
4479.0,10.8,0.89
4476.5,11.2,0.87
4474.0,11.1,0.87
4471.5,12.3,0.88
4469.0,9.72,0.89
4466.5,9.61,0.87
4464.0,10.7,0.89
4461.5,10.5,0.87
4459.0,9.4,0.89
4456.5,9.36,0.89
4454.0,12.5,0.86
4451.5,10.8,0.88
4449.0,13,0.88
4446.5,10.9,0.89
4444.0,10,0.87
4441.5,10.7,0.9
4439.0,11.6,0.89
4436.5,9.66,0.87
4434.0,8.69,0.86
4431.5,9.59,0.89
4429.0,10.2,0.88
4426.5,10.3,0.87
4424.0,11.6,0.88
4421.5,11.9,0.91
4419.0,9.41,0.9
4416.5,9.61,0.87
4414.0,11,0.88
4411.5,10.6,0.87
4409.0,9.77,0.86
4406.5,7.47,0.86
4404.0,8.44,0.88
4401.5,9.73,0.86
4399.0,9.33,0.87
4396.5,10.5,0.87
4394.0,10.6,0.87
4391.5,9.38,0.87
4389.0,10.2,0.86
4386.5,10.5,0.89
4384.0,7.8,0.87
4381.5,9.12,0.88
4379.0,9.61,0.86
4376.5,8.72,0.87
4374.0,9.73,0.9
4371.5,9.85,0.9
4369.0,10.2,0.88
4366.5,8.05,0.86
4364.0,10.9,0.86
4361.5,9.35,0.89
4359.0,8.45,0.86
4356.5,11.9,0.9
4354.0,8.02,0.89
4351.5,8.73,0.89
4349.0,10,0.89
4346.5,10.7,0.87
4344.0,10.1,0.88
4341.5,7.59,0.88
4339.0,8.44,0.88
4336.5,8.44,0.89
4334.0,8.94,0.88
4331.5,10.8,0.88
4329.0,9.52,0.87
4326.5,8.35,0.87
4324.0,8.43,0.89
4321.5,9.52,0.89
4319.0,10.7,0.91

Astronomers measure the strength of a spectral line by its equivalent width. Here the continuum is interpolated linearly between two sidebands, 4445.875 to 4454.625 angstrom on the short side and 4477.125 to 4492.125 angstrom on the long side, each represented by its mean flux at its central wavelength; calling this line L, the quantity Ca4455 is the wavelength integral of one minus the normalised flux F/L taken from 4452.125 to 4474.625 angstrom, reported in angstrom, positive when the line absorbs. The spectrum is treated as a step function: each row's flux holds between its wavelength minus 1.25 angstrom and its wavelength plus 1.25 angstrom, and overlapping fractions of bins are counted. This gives 1.95 angstrom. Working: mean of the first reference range 11.8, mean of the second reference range 11.2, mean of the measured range 10.6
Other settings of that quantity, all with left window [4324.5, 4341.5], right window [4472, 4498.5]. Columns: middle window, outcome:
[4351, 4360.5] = 0.0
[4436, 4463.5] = -0.3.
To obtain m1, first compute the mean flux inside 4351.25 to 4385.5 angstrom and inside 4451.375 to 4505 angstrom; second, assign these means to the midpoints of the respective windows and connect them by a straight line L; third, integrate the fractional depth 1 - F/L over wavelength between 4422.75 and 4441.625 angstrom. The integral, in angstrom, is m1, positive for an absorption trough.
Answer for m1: 0.0 angstrom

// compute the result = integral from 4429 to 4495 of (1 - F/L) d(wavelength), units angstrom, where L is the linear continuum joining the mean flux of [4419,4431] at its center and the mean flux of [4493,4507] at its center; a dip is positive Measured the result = 2.8 angstrom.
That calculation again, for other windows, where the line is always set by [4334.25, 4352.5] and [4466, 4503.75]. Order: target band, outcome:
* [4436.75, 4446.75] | -0.16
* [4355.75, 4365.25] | -0.69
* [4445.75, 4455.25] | -1.09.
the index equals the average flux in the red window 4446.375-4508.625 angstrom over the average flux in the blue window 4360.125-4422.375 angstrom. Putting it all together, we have 1.2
